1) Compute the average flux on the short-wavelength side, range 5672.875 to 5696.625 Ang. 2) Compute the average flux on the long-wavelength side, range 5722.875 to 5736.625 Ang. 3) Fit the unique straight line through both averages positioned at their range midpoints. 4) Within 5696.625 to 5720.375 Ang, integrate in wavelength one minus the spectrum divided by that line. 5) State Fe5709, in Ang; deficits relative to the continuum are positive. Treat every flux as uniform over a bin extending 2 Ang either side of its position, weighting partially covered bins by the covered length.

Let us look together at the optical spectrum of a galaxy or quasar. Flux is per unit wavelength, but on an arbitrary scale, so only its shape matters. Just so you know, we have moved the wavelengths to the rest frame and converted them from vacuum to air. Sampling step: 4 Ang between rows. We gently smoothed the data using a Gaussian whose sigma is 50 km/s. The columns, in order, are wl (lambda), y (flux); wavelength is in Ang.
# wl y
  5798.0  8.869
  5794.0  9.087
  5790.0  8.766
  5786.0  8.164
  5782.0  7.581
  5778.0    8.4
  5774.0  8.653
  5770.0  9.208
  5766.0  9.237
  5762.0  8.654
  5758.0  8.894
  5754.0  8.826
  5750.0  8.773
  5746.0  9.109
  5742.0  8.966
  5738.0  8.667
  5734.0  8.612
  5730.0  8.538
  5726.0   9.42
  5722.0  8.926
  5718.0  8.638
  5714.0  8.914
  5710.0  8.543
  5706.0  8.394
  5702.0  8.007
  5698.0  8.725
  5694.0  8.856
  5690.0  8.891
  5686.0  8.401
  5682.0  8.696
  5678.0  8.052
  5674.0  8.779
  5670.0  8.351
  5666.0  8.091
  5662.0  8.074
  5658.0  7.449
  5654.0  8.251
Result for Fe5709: 0.55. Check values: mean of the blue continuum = 8.61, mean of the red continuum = 8.85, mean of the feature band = 8.54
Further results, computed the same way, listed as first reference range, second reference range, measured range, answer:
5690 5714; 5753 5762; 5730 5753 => -0.1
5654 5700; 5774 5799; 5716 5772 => -3.0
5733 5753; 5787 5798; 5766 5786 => 0.8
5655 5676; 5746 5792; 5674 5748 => -2.7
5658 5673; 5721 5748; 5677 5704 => -0.5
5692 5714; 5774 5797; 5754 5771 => -1.0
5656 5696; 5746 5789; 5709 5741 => -1.0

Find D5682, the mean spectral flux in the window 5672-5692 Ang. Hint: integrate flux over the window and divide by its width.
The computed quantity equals 8.56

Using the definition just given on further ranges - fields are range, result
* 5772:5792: 8.31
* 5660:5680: 8.27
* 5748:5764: 8.79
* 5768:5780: 8.75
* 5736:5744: 8.82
